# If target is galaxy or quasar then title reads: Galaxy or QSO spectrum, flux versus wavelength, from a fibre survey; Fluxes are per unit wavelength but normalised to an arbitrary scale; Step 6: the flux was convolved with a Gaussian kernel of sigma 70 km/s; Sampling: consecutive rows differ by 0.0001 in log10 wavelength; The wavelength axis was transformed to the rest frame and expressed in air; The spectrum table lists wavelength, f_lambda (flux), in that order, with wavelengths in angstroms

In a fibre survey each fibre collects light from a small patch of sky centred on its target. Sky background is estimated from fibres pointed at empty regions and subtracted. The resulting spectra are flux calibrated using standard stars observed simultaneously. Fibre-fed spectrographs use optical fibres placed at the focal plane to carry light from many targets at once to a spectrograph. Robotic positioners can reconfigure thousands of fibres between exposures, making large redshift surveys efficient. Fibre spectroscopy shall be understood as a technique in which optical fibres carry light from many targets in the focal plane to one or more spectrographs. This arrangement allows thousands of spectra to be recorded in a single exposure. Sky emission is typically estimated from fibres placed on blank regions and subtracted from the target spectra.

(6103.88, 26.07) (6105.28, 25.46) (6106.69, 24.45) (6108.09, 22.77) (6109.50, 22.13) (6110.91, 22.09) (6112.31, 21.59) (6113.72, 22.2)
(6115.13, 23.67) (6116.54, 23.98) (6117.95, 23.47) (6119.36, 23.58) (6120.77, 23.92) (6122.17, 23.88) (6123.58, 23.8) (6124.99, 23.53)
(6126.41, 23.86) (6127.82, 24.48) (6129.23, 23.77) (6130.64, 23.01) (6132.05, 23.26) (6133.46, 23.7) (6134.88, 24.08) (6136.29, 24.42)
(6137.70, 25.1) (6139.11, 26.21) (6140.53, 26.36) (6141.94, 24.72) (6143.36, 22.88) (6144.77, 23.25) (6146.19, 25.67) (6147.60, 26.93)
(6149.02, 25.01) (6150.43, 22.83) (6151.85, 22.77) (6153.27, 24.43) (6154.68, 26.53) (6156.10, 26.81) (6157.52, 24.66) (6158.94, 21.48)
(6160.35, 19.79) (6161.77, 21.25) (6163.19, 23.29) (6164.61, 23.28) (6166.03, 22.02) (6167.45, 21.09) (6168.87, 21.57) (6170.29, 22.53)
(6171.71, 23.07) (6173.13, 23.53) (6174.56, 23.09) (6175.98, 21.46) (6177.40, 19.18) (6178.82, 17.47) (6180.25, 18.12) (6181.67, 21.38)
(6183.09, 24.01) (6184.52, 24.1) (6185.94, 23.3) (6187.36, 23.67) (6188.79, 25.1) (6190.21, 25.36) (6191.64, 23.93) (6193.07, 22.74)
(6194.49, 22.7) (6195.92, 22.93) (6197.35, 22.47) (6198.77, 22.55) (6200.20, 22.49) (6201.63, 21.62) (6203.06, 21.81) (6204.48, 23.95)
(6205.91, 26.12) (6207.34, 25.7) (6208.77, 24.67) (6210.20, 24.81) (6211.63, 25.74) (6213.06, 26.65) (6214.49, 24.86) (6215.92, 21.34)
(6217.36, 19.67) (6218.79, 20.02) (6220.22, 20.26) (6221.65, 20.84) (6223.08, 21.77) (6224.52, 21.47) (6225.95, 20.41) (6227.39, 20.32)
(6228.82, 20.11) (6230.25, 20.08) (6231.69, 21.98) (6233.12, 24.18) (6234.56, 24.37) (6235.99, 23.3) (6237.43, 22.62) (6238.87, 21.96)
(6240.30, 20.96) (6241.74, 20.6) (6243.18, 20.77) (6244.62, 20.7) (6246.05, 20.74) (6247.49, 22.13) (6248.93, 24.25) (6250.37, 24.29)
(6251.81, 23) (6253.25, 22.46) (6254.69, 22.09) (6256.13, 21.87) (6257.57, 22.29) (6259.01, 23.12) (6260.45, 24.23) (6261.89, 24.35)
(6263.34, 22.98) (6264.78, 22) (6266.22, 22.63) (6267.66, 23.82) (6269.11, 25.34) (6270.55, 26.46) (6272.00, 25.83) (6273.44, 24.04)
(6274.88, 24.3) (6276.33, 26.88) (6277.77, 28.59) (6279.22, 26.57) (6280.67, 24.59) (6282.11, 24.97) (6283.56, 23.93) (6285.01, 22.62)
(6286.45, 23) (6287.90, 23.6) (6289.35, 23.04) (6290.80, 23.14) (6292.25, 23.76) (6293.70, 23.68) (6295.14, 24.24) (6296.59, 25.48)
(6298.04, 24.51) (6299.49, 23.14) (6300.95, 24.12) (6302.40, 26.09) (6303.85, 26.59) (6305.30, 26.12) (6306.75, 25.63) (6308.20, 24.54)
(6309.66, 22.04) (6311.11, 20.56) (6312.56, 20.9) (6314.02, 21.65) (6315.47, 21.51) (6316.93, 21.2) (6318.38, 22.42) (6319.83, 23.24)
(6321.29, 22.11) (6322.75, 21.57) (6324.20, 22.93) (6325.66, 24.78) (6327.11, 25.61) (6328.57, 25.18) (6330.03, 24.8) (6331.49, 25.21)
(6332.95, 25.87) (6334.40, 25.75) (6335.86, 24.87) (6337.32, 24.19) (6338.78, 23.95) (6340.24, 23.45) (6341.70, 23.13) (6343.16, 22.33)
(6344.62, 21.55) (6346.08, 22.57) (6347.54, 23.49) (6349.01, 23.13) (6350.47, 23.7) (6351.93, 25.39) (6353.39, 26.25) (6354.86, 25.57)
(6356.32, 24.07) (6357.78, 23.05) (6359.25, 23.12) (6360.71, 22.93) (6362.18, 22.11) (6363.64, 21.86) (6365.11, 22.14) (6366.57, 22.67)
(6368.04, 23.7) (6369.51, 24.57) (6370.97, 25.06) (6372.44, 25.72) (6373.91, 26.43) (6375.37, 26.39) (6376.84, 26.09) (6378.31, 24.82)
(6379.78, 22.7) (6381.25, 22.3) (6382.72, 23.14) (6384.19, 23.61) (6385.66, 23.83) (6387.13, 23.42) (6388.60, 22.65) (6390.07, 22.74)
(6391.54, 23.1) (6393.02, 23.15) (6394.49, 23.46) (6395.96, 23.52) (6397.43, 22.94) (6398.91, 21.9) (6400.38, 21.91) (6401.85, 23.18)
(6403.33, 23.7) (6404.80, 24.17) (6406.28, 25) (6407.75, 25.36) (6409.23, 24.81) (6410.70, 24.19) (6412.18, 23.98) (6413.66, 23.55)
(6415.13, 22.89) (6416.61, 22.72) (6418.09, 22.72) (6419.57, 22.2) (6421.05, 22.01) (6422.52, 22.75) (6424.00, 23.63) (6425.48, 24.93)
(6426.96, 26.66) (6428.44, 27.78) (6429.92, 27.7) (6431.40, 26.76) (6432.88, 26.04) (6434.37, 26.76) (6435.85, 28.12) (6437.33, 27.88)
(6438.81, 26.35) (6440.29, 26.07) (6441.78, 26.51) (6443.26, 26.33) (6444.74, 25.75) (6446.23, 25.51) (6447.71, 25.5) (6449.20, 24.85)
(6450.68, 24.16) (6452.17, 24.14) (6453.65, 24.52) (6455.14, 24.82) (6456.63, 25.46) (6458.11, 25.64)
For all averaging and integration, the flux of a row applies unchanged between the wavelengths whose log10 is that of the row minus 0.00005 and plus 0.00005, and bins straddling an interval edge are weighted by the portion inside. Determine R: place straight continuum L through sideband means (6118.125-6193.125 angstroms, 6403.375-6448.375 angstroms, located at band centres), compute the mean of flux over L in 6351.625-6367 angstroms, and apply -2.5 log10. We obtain 0.05 mag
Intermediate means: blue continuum 23.4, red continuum 25.1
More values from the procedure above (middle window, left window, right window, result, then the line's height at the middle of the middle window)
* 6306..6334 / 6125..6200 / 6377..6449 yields 0.032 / 24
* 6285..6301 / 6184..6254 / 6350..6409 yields -0.024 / 23.2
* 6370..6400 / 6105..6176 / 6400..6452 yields 0.041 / 24.7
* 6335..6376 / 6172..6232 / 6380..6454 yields 0.001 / 23.9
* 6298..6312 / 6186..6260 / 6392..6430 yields -0.052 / 23.1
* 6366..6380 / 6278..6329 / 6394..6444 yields -0.027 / 24.3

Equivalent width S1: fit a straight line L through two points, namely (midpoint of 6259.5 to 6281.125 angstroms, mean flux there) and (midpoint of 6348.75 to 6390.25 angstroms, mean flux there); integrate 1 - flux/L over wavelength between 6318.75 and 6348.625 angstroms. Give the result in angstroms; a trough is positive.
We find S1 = 0.6 angstroms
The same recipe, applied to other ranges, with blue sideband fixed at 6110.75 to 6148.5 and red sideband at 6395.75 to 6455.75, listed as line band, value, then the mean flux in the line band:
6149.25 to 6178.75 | 1.8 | 22.7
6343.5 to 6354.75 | 0.4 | 23.8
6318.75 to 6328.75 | 0.4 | 23.5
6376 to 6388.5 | 0.5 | 23.7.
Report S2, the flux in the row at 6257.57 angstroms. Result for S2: 22.29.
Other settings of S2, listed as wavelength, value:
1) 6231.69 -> 21.98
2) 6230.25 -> 20.08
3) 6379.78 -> 22.7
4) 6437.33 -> 27.88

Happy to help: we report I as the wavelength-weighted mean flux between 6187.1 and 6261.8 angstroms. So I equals 22.7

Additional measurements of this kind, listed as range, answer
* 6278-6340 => 23.9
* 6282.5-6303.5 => 23.9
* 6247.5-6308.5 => 24.2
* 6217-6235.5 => 21.3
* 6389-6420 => 23.4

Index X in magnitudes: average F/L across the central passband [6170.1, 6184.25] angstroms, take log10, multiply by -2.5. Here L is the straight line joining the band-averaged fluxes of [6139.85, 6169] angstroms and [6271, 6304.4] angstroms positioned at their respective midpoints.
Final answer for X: 0.12 mag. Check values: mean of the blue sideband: 23.7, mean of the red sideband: 24.6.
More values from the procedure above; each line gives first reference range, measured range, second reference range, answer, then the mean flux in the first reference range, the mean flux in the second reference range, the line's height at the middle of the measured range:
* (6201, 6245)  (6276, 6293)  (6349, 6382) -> -0.06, 22.4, 24.1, 23.1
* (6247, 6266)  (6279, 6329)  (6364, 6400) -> -0.02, 23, 23.7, 23.3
